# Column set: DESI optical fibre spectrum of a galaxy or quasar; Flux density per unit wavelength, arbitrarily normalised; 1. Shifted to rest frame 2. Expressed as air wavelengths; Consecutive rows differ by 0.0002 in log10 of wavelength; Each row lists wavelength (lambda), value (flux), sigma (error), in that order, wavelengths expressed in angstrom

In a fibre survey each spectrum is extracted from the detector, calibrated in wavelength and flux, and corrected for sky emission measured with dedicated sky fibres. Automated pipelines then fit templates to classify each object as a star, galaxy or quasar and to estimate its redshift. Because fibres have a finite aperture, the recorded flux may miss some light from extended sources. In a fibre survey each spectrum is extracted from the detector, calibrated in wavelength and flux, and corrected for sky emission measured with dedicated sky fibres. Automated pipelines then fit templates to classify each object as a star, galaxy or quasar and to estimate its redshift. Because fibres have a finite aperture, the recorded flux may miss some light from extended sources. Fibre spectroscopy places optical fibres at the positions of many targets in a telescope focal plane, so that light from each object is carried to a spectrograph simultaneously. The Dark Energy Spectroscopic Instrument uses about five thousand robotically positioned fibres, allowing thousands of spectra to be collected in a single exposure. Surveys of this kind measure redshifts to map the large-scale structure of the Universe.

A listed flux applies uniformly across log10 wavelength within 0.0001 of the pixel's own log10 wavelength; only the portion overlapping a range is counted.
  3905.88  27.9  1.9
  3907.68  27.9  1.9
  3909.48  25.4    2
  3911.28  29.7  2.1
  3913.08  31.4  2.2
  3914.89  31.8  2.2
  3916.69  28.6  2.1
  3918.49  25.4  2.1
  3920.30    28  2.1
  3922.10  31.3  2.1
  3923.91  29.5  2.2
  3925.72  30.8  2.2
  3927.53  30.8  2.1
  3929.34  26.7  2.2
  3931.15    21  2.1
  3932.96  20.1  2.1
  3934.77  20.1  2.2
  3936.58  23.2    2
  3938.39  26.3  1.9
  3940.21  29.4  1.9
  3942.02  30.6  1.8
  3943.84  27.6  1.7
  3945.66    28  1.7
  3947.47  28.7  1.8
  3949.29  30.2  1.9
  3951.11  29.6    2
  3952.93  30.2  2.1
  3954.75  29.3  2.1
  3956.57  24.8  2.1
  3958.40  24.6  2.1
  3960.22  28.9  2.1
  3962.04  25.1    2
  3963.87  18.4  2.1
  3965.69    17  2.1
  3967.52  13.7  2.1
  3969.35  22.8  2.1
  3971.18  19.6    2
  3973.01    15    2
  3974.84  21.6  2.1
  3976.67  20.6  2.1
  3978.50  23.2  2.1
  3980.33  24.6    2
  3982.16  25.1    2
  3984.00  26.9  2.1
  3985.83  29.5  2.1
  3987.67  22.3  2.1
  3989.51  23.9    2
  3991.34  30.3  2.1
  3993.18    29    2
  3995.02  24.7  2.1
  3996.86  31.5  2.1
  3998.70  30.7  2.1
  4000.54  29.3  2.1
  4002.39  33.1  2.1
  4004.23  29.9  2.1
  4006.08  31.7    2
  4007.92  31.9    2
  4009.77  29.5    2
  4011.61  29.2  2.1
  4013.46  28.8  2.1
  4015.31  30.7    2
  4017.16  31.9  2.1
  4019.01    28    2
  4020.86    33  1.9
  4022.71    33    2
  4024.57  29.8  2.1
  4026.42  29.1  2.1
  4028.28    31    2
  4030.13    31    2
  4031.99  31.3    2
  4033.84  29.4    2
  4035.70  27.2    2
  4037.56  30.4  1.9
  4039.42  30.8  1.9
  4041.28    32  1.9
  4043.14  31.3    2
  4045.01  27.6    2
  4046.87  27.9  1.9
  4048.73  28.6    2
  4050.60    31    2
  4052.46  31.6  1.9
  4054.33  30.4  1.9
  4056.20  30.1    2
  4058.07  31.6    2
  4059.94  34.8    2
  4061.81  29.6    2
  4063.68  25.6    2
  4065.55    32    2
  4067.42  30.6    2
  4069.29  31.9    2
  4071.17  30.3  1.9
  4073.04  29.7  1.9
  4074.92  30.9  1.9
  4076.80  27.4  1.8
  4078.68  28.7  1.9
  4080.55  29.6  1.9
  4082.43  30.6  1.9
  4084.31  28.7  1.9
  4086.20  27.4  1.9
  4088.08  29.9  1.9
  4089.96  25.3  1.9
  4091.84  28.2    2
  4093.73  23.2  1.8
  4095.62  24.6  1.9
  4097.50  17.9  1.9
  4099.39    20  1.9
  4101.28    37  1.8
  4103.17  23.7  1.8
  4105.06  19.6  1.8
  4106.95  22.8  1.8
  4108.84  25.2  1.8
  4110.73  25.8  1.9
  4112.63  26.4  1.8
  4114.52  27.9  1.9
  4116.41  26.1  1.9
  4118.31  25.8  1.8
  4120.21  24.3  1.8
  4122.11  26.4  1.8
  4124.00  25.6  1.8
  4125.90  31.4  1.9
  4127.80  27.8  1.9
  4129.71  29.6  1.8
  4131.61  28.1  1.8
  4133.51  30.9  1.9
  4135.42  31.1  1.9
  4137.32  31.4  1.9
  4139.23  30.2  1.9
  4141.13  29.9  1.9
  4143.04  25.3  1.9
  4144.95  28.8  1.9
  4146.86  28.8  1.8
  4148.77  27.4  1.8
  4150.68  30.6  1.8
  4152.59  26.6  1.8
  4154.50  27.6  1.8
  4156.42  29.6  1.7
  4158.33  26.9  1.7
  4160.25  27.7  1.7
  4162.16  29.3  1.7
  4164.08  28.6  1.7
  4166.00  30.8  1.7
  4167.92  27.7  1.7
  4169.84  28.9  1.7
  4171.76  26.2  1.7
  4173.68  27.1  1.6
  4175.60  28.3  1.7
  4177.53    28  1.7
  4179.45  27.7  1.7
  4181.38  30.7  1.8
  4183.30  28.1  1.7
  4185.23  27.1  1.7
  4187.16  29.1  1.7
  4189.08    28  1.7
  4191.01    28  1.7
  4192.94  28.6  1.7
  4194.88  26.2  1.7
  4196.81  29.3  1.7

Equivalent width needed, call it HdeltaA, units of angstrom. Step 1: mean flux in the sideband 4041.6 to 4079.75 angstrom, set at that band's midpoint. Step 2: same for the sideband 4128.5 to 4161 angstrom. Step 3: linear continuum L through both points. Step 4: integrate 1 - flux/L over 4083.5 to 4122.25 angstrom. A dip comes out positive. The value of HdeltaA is 5.22 angstrom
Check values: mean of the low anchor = 30.1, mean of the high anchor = 28.8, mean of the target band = 25.5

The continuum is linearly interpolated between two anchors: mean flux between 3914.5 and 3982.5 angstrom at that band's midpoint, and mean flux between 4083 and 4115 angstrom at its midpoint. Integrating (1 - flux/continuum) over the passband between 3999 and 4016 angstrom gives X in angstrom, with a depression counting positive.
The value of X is -3.41 angstrom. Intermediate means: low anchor 25.3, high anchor 25.5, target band 30.5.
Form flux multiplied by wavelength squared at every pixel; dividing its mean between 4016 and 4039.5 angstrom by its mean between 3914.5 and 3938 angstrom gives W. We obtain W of 1.2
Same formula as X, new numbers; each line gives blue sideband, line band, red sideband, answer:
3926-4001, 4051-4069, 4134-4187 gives -2.60 angstrom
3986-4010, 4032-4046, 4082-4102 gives -1.01 angstrom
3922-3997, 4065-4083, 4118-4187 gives -2.00 angstrom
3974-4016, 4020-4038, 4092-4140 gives -2.04 angstrom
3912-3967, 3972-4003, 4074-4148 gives 1.23 angstrom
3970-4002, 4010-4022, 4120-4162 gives -2.02 angstrom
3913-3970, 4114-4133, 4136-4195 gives 0.44 angstrom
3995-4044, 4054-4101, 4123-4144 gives 2.20 angstrom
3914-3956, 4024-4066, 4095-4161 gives -4.29 angstrom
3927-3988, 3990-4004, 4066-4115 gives -2.39 angstrom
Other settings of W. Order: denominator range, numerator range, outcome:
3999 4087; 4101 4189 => 0.97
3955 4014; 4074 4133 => 1.10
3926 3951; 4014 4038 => 1.20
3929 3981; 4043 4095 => 1.29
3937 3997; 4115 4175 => 1.23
